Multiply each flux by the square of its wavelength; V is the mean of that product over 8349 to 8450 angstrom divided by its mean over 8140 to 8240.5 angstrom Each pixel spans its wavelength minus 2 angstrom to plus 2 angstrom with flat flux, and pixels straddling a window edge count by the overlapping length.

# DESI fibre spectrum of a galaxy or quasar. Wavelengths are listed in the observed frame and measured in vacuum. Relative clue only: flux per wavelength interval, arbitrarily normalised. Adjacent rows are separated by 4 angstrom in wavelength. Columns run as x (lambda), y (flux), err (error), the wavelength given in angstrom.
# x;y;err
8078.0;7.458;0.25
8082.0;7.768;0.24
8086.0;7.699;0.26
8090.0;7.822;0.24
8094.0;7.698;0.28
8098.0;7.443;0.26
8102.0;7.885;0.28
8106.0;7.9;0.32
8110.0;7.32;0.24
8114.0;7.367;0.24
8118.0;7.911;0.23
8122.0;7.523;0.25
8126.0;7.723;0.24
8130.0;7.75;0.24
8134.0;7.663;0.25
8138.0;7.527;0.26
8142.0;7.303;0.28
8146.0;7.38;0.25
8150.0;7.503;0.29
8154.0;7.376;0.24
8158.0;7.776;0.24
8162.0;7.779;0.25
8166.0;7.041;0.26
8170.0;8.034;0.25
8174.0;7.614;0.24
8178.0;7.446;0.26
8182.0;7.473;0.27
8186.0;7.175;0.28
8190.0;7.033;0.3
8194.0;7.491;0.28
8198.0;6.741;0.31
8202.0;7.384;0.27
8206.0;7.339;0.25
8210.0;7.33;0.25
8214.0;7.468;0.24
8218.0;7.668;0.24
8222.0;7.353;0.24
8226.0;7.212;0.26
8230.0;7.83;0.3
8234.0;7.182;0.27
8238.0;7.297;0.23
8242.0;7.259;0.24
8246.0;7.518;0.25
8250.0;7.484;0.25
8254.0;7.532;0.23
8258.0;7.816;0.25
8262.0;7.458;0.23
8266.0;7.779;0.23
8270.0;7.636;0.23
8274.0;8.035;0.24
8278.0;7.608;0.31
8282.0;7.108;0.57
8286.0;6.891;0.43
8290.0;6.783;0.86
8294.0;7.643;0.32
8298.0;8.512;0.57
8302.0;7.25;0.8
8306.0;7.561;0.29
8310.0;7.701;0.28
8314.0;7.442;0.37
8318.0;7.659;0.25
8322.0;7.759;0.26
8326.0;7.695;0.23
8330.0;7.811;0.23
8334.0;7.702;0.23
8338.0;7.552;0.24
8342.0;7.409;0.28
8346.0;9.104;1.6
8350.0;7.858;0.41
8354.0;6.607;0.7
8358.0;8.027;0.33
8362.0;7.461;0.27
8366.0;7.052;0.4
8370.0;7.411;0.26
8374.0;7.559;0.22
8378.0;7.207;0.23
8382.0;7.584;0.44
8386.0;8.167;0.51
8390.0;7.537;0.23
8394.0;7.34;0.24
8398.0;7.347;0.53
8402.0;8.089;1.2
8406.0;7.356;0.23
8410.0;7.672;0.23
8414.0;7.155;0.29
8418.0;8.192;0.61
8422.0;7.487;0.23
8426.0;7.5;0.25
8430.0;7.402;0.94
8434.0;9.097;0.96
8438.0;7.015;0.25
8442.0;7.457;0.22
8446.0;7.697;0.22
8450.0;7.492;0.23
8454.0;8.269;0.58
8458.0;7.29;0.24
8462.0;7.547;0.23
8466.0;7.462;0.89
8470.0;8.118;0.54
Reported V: 1.07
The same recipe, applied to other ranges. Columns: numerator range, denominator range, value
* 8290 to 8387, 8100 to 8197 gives 1.06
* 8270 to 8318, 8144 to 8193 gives 1.04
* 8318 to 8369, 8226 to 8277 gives 1.04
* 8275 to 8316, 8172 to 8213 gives 1.05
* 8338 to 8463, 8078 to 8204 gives 1.08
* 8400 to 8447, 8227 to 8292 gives 1.07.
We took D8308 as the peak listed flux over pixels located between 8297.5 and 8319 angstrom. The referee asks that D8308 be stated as 8.512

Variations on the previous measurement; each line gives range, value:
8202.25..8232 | 7.83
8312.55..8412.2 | 9.104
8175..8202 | 7.491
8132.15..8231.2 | 8.034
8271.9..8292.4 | 8.035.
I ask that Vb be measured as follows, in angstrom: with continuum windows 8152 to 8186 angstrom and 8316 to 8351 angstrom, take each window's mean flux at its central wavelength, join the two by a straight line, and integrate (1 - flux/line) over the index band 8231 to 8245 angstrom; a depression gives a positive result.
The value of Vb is 0.7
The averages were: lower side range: 7.54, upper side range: 7.84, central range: 7.31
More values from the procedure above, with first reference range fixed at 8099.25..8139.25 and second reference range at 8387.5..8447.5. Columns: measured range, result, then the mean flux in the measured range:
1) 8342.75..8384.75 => 0.2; 7.59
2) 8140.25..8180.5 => 0.7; 7.53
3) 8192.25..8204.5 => 0.7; 7.2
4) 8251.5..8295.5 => 0.9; 7.48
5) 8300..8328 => 0.2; 7.58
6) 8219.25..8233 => 0.3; 7.46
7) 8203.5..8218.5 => 0.4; 7.43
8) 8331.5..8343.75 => 0.1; 7.57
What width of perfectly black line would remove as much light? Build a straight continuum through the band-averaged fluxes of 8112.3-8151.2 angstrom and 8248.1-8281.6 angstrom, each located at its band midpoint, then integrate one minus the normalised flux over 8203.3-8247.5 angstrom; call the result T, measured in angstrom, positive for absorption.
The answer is 1.26 angstrom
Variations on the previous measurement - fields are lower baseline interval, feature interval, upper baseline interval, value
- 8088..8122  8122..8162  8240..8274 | 0.4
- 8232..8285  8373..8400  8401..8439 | 0.5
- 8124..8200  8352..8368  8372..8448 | 0.6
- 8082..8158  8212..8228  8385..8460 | 0.4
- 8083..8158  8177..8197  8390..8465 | 0.8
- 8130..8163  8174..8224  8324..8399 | 1.5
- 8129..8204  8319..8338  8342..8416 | -0.4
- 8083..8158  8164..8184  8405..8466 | 0.2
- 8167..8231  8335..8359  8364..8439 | -0.6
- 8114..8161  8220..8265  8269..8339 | 0.7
